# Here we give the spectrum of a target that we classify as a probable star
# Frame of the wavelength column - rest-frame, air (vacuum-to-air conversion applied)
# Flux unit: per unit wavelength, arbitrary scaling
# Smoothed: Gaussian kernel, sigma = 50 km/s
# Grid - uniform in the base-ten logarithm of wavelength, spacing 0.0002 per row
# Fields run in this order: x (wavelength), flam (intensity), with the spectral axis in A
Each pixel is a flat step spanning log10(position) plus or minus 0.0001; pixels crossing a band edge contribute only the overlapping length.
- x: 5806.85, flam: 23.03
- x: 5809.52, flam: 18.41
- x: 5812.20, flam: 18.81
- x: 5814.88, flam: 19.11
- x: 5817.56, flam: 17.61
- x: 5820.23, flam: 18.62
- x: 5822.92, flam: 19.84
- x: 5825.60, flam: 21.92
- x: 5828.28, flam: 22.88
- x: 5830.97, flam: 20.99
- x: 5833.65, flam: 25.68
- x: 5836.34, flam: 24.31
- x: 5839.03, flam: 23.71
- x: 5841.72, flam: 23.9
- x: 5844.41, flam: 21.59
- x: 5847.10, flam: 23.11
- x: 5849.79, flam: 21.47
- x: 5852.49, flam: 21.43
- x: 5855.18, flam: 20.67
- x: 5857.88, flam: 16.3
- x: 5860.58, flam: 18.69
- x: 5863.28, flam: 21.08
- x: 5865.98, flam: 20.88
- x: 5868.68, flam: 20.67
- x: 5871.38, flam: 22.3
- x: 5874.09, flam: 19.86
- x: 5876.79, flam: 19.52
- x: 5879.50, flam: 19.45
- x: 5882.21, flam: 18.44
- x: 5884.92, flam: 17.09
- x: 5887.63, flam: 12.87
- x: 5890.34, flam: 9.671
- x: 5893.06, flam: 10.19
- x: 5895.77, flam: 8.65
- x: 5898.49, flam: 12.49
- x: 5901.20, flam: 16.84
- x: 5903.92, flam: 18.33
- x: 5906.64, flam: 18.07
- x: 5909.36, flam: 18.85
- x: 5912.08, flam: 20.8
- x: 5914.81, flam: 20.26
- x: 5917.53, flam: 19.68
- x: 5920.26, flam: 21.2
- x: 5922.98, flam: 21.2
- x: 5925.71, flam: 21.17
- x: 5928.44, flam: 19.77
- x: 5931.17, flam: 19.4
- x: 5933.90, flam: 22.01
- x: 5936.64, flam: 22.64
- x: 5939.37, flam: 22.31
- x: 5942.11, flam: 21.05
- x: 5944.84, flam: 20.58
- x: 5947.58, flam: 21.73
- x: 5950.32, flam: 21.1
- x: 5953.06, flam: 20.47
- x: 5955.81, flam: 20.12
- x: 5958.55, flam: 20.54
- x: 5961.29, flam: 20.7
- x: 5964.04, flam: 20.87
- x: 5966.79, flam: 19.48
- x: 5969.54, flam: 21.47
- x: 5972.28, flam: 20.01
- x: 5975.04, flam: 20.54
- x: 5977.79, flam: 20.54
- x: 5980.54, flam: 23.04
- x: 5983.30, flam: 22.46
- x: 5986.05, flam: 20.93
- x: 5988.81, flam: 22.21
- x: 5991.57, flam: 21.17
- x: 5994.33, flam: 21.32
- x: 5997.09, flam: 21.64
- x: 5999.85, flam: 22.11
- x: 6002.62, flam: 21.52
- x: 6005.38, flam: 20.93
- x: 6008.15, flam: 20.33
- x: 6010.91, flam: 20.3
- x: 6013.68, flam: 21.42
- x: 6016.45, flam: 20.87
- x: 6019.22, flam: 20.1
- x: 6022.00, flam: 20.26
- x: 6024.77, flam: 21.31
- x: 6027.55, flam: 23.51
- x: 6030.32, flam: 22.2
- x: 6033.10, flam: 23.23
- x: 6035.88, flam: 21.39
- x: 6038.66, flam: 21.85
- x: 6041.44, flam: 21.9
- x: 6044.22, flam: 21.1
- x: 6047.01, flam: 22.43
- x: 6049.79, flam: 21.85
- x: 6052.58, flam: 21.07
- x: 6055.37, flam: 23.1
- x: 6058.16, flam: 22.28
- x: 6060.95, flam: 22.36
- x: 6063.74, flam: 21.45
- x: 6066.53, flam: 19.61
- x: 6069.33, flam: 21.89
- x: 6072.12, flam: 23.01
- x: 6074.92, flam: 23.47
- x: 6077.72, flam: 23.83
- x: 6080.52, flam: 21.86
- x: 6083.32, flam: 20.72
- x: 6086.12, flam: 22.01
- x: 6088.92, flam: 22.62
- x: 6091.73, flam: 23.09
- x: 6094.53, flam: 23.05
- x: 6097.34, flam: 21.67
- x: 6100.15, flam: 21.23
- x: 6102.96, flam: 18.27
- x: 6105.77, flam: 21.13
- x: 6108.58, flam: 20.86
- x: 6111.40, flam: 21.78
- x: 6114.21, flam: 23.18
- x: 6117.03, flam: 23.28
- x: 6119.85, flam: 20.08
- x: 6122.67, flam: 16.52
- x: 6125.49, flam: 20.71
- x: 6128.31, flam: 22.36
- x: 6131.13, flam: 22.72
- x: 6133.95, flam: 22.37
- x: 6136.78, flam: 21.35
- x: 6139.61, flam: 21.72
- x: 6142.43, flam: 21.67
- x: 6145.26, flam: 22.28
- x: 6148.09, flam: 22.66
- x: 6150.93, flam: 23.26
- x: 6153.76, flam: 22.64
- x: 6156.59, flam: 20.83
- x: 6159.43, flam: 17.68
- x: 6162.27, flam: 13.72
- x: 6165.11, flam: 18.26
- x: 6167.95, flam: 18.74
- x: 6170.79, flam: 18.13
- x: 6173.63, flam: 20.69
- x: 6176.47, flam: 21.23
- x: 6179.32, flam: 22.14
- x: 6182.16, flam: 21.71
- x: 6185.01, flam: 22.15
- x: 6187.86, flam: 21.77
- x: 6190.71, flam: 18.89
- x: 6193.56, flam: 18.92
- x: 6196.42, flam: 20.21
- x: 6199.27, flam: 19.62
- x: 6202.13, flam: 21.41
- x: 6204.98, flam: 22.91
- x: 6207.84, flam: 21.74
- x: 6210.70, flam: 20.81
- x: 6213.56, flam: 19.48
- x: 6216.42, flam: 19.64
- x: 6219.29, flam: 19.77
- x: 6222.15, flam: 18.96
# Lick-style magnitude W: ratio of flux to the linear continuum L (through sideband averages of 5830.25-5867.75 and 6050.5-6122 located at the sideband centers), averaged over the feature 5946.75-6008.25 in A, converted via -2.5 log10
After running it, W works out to 0.03 mag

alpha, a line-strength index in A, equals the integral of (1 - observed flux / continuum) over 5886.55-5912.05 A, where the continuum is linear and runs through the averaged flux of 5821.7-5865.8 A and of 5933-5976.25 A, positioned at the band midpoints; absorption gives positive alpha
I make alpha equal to 8.3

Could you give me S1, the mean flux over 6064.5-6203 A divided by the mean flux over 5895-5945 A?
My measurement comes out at 1.1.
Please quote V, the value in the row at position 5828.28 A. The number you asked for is 22.88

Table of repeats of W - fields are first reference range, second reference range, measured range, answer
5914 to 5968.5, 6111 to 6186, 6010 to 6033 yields -0.03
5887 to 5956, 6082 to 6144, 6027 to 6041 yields -0.11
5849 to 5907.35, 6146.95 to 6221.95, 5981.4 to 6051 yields -0.15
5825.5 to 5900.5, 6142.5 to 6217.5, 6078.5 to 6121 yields -0.08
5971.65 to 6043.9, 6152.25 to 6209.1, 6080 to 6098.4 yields -0.07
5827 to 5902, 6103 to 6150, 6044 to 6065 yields -0.06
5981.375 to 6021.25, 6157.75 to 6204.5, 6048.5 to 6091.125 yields -0.07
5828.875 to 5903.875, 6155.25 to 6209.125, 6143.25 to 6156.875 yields -0.13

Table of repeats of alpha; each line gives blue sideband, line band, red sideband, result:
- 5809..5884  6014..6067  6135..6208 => -2.7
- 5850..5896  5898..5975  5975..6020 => -2.4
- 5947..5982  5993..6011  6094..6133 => -0.3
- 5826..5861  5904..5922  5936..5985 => 1.4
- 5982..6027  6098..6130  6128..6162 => 0.8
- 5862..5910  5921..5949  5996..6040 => -3.9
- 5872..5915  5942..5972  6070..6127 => -4.6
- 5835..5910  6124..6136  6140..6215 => -1.0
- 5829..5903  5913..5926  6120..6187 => -0.9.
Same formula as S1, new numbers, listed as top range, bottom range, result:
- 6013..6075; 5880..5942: 1.22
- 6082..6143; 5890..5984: 1.10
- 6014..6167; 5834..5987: 1.08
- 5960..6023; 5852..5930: 1.16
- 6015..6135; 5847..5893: 1.16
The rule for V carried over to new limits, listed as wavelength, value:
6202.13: 21.41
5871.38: 22.3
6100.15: 21.23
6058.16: 22.28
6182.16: 21.71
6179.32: 22.14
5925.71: 21.17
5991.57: 21.17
